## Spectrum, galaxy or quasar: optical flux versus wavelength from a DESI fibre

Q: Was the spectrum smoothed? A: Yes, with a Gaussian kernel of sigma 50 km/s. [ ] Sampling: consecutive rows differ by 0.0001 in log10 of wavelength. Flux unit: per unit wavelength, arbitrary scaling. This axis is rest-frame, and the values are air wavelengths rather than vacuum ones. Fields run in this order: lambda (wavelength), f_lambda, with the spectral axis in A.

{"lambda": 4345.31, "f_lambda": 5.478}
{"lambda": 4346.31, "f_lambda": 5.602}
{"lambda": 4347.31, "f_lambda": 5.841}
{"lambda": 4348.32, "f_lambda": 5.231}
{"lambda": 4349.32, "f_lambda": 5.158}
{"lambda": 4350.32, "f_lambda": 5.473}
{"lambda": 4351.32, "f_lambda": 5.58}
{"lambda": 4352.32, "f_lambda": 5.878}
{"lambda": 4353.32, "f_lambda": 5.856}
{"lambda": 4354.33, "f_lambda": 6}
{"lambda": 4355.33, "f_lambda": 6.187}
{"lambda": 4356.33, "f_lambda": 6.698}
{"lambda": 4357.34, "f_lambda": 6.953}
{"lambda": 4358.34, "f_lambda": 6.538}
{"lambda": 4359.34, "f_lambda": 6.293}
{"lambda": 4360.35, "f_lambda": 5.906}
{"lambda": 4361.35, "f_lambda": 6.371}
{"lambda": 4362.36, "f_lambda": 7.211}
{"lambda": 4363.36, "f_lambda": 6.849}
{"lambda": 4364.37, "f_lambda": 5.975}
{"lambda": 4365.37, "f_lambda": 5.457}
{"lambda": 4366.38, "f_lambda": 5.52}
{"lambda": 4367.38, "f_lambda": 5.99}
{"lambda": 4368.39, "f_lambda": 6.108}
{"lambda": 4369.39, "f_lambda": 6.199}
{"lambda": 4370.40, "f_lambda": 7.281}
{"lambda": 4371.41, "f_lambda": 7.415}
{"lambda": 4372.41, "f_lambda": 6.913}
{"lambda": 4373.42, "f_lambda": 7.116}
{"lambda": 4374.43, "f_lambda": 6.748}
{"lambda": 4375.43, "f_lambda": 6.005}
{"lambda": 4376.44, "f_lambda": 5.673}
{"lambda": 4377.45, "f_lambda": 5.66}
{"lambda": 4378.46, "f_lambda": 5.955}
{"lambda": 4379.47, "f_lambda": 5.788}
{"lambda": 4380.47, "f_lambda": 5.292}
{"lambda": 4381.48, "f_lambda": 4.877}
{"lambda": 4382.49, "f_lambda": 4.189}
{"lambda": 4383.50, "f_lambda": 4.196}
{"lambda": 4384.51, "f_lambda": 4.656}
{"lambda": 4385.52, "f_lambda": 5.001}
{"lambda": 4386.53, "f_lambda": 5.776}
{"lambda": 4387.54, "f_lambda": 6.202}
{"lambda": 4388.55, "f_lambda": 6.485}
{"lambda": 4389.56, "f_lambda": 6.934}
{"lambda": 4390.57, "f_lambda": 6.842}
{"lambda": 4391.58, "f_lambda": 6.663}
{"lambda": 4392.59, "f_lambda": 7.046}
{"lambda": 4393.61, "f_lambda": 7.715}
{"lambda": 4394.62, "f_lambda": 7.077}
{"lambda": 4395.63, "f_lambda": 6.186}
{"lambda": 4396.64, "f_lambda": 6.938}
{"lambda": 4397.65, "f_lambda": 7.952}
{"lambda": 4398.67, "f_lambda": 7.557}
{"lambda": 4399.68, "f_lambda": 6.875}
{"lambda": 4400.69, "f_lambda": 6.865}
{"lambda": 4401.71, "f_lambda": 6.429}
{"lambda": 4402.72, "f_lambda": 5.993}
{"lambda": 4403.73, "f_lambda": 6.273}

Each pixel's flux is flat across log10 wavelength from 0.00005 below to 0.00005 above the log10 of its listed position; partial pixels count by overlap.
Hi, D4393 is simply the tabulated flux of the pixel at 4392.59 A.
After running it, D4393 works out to 7.046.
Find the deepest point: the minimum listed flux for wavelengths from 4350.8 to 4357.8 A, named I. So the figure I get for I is 5.58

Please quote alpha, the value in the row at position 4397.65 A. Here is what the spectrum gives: 7.952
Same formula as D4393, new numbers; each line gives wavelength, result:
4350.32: 5.473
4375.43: 6.005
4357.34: 6.953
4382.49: 4.189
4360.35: 5.906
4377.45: 5.66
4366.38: 5.52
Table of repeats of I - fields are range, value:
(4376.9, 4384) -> 4.189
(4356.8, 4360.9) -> 5.906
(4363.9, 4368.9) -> 5.457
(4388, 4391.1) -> 6.485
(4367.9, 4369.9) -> 6.108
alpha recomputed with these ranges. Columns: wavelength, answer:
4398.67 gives 7.557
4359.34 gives 6.293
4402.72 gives 5.993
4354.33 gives 6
